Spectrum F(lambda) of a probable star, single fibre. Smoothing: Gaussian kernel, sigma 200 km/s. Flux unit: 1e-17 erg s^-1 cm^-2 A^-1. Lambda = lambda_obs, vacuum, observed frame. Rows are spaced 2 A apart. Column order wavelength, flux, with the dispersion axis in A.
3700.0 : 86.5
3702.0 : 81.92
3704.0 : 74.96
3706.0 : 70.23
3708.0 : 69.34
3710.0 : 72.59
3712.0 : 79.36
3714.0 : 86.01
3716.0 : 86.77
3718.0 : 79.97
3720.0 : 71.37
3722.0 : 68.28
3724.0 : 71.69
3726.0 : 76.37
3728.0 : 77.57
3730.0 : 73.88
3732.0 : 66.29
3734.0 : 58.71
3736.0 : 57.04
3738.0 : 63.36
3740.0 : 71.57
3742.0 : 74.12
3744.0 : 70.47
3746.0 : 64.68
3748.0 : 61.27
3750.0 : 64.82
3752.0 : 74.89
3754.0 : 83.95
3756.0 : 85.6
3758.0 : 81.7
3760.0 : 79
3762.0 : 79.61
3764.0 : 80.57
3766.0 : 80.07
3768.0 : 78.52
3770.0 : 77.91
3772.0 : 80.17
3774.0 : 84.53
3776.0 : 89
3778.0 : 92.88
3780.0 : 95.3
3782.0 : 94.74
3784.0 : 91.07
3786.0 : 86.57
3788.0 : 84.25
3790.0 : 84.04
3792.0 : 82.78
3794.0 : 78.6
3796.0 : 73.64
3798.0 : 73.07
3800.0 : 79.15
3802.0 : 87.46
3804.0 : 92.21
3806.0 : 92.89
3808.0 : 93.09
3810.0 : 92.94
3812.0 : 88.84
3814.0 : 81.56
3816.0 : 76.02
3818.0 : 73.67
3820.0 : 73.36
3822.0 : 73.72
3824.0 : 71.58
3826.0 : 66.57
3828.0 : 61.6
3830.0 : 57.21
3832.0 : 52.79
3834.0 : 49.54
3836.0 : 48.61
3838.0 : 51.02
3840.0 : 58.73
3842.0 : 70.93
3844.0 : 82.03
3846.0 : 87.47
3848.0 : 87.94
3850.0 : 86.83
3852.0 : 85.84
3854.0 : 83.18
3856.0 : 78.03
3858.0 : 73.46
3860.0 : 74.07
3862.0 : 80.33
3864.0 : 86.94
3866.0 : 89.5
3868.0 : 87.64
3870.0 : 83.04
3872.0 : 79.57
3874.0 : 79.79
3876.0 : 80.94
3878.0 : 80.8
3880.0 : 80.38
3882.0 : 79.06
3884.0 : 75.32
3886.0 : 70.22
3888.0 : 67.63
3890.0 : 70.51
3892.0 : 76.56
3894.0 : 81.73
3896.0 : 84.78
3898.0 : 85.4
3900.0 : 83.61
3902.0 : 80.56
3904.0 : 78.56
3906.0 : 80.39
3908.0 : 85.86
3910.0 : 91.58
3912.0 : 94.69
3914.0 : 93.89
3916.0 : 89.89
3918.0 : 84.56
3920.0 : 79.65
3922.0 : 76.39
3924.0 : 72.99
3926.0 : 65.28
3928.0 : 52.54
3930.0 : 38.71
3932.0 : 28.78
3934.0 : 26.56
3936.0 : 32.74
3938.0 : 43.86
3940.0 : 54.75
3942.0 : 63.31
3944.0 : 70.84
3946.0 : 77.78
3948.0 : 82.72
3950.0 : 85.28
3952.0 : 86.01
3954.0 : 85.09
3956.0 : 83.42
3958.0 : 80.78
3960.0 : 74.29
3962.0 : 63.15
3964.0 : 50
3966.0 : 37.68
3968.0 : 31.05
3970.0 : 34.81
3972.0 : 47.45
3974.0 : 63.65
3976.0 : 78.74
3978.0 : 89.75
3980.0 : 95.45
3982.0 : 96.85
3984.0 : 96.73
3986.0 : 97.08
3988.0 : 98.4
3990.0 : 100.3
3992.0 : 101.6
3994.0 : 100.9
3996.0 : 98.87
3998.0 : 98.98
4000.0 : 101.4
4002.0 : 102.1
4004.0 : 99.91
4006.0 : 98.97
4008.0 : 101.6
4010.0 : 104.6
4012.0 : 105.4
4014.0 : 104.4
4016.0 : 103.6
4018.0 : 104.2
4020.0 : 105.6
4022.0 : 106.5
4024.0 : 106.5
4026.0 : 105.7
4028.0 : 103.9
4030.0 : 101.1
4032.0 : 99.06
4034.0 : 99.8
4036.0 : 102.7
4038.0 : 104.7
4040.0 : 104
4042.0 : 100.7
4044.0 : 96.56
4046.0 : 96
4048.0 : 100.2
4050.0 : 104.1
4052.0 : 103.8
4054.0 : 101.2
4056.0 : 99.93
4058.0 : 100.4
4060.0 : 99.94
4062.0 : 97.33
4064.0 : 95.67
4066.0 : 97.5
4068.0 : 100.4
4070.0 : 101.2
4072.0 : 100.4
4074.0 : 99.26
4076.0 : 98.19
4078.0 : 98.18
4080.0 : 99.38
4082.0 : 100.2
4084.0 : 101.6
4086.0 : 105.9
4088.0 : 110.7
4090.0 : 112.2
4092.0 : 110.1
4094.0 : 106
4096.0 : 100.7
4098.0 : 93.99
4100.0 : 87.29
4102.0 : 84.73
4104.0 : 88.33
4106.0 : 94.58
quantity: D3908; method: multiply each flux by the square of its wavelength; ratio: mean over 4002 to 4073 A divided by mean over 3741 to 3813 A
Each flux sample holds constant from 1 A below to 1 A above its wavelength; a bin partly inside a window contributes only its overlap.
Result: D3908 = 1.41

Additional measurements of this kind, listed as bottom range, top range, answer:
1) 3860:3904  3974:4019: 1.30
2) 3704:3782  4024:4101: 1.57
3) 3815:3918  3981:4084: 1.42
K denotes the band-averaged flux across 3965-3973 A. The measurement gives 37.7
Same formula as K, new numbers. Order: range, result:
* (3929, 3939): 34.1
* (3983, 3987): 96.9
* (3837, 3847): 70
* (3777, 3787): 92.1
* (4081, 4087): 103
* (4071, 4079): 99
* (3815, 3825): 73.7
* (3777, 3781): 94.1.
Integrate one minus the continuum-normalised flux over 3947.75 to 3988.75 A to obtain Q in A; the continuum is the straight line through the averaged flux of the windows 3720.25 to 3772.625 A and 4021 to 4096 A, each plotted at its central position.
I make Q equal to 8.6 A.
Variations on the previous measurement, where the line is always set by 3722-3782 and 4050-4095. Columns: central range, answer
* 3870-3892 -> 2.44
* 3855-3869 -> 0.56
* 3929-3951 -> 8.74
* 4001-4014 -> -0.76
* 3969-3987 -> 3.14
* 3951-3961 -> 1.13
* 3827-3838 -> 3.83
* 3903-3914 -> 0.21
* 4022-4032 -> -0.59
